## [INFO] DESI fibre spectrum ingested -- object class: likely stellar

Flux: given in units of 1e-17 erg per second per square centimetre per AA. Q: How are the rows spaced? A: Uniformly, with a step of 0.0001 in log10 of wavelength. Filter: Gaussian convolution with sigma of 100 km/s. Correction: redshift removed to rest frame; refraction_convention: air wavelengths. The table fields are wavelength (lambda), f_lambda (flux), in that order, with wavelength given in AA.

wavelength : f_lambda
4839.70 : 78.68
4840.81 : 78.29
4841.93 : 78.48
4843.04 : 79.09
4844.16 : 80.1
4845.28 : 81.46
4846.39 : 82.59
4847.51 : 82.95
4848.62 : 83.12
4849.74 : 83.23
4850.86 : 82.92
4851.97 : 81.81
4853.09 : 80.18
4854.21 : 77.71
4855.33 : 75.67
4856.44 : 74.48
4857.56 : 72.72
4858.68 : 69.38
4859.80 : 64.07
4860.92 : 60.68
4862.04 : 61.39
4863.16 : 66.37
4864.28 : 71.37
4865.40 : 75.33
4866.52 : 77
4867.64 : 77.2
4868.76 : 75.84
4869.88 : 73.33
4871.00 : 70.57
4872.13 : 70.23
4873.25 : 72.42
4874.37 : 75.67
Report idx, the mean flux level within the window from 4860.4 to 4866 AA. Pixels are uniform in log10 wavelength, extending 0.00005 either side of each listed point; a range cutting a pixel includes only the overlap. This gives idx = 67.1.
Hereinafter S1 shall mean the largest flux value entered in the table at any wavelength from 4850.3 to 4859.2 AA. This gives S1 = 82.92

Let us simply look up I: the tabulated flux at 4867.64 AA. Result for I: 77.2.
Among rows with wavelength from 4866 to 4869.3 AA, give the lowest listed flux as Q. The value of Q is 75.84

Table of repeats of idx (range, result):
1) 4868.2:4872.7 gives 72.4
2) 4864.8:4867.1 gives 76.1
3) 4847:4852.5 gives 82.9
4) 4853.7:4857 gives 76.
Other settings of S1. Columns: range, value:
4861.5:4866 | 75.33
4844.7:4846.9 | 82.59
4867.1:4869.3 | 77.2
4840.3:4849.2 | 83.12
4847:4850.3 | 83.23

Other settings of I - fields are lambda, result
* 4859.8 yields 64.07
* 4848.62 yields 83.12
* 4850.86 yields 82.92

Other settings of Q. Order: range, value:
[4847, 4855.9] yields 75.67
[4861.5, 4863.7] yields 61.39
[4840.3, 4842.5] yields 78.29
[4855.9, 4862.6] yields 60.68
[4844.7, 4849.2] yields 81.46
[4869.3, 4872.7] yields 70.23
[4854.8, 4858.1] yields 72.72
